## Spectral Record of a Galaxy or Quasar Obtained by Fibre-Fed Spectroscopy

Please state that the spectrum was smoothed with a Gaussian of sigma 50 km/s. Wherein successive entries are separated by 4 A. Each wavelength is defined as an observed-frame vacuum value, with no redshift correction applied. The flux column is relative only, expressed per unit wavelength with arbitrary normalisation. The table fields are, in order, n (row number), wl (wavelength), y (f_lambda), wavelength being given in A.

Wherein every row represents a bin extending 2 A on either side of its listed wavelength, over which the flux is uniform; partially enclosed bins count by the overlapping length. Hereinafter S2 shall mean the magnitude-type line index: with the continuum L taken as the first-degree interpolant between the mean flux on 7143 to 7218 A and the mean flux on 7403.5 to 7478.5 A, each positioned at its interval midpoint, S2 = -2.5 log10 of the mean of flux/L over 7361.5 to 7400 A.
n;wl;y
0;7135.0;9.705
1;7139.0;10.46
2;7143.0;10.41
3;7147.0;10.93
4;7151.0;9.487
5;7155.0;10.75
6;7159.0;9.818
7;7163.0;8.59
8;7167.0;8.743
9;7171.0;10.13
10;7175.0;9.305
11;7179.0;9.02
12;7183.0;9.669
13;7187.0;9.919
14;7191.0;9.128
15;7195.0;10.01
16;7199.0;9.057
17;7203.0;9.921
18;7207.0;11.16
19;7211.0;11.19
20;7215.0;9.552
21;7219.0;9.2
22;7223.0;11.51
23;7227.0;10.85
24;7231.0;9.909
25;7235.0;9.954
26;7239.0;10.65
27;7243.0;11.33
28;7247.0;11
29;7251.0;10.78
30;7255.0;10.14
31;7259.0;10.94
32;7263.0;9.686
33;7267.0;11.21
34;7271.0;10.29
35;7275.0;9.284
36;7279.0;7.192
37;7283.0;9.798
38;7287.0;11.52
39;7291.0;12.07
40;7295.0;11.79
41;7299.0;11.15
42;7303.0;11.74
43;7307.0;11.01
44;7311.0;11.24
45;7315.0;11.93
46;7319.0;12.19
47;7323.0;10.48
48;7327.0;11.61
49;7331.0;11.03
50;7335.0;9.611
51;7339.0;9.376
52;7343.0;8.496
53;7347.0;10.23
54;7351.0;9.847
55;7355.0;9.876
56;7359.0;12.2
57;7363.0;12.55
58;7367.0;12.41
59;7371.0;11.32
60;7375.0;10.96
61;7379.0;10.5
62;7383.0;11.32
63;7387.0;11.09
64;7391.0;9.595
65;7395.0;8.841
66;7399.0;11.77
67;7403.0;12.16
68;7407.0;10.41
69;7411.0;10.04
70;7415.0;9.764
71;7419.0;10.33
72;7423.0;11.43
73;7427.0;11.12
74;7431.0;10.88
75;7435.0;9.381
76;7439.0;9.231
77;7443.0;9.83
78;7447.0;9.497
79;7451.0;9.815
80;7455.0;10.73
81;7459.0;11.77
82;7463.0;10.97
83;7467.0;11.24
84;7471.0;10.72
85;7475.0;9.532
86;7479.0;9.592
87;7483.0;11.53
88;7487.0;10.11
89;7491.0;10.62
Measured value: -0.08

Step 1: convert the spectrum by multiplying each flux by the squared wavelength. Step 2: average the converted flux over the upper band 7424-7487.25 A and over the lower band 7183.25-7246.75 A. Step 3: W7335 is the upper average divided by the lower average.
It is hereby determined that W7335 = 1.1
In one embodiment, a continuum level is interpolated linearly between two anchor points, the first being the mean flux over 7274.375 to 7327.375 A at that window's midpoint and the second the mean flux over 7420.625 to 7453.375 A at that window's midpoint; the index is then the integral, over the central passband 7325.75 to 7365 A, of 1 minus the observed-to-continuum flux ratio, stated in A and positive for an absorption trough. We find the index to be 0.8 A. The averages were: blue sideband 11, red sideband 10.2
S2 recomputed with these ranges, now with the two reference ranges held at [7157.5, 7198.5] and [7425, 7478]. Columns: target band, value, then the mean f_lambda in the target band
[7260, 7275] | -0.06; 10.3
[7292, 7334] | -0.15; 11.4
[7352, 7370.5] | -0.16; 11.6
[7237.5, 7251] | -0.14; 11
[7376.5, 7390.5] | -0.07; 10.8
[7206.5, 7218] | -0.10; 10.4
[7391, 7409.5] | -0.05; 10.6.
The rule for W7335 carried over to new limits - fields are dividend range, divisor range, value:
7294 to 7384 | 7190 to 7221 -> 1.15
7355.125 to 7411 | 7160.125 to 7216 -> 1.21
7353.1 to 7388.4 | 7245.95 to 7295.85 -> 1.12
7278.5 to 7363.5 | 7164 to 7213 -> 1.15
